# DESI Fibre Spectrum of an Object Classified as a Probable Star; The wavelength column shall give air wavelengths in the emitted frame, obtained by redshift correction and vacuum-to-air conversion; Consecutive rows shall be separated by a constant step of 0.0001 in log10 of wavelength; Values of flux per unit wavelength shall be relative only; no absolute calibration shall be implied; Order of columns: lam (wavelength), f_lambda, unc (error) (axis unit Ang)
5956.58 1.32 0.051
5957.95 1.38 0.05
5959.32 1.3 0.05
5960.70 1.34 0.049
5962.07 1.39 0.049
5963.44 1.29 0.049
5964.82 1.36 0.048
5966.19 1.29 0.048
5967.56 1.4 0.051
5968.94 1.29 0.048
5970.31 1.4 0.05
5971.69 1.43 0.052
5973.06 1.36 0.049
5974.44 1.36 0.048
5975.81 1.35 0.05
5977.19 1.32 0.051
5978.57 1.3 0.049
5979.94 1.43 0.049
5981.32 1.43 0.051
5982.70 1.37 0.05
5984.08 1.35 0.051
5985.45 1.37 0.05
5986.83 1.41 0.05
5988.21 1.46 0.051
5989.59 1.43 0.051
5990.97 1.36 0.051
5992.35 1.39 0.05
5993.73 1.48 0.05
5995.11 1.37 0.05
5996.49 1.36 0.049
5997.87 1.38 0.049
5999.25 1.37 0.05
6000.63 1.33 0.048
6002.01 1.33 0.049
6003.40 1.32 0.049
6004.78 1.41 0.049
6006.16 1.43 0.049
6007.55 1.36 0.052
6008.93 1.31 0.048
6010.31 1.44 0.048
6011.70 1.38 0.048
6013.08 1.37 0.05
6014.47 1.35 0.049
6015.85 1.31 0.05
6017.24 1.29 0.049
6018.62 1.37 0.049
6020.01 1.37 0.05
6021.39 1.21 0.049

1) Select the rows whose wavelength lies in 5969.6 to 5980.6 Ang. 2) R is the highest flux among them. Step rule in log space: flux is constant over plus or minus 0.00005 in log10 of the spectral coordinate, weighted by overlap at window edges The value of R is 1.43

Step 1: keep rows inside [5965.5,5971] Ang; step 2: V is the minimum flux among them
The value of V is 1.29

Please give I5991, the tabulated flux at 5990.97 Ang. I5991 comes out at 1.36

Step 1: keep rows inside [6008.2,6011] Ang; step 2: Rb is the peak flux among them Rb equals 1.44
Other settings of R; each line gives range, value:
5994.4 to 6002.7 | 1.38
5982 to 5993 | 1.46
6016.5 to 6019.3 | 1.37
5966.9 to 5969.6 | 1.4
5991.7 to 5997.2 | 1.48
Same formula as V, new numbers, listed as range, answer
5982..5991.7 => 1.35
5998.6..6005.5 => 1.32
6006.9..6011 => 1.31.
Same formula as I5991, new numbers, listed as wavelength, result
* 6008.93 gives 1.31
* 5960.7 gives 1.34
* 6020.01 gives 1.37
